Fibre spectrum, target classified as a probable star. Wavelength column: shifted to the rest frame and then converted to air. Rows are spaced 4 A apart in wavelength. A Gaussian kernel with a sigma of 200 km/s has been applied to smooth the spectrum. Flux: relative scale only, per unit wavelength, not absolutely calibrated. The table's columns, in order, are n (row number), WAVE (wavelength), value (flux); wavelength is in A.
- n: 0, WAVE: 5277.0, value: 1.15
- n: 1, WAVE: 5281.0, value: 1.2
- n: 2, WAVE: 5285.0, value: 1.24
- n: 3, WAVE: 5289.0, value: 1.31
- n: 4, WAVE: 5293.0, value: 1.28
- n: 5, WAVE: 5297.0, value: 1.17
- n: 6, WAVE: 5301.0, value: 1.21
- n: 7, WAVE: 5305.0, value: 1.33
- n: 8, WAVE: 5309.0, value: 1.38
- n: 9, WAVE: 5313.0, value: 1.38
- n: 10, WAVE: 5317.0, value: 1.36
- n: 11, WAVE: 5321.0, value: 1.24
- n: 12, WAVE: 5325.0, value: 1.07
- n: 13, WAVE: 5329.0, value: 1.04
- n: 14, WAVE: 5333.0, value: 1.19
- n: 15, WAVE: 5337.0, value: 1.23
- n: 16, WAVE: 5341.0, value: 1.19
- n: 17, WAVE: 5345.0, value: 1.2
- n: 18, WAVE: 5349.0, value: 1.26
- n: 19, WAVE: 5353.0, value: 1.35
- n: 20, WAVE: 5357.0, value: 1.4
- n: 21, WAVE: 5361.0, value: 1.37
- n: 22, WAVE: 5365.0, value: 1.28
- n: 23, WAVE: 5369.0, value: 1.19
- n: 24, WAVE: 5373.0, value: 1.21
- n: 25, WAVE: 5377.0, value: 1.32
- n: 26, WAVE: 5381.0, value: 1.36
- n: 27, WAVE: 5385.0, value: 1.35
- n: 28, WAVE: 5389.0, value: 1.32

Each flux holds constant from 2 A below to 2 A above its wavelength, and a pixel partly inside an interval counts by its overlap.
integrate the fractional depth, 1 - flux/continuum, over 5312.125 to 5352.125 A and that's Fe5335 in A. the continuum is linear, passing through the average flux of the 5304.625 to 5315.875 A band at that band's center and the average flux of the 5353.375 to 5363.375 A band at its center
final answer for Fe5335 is 4.6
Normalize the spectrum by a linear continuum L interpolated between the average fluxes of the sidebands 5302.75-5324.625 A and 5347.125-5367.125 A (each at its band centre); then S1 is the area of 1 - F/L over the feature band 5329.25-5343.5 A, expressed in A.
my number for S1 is 1.5 A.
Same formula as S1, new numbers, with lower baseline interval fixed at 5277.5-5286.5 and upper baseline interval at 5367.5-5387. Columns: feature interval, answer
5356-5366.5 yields -0.61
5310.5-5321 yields -0.93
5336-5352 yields 0.41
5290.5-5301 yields -0.06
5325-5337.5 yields 1.19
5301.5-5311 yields -0.81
